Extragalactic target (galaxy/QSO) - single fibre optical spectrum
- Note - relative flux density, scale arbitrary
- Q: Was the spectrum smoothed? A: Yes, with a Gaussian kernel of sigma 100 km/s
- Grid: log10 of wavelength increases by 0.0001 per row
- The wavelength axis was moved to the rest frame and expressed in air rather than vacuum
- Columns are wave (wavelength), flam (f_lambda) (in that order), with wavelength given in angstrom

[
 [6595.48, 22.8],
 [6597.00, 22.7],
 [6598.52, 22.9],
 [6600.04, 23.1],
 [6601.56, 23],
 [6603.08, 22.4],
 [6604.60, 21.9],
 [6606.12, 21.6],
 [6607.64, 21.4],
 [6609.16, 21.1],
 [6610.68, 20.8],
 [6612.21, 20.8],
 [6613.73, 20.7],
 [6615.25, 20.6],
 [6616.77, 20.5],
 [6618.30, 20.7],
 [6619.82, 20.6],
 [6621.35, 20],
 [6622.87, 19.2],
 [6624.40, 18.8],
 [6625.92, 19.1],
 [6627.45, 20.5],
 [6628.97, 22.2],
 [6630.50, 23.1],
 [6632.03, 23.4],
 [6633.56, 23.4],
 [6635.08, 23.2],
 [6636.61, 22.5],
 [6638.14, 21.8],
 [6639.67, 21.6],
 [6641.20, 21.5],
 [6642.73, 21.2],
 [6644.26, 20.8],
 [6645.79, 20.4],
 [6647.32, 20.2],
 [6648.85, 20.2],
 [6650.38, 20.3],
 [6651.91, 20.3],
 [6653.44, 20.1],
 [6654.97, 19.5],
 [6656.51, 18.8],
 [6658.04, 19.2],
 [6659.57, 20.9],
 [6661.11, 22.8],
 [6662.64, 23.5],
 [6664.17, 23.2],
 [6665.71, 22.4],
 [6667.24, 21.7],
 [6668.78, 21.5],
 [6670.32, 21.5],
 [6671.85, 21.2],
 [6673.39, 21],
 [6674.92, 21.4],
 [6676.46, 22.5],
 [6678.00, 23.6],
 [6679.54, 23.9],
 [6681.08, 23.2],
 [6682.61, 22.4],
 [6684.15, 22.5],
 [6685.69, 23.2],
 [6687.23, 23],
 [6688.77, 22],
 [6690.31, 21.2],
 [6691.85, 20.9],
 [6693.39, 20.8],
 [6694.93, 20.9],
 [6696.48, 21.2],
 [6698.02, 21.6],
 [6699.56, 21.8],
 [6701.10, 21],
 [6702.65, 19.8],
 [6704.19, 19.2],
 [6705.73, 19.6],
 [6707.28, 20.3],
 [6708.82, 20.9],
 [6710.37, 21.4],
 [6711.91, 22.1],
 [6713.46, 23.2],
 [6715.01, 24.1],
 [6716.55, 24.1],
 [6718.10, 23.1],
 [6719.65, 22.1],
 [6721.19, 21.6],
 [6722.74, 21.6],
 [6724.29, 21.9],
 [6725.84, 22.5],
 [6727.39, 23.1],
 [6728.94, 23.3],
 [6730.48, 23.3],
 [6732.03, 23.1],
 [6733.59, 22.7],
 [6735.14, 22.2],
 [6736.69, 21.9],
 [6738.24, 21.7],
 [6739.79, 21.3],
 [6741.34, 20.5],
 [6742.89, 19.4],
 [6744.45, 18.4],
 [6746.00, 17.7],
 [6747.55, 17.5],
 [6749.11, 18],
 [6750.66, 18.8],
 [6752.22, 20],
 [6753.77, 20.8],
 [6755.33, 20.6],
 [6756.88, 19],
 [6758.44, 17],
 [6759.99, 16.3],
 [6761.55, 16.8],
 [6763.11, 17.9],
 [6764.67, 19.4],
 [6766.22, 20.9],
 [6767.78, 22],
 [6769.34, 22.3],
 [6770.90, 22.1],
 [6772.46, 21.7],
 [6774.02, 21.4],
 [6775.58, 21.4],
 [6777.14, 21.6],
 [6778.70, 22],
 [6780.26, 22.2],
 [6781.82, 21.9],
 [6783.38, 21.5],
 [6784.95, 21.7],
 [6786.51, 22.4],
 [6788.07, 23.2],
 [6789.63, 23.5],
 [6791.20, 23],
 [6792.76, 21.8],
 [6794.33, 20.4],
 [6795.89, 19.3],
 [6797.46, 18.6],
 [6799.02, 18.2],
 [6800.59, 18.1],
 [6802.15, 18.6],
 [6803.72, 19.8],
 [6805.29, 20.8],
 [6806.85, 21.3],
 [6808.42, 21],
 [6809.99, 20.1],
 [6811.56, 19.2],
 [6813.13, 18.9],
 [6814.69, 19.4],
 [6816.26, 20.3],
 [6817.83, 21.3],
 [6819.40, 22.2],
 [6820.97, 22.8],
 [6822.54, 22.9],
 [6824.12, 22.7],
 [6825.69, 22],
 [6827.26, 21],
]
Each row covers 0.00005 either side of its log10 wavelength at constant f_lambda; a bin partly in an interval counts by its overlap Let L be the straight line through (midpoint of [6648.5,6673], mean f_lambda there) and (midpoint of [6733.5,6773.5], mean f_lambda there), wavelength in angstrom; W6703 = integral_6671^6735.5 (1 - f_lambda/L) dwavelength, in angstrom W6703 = -4.7 angstrom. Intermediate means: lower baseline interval 21.1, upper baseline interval 19.8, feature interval 22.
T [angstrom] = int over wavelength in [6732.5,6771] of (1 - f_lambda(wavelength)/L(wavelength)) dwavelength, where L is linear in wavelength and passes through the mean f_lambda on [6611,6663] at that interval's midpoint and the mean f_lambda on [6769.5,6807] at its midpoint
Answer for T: 2.34 angstrom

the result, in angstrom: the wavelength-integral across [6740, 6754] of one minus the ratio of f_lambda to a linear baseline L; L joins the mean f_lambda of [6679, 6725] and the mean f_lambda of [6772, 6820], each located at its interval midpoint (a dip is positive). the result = 1.5 angstrom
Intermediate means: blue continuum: 21.8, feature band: 19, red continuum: 20.9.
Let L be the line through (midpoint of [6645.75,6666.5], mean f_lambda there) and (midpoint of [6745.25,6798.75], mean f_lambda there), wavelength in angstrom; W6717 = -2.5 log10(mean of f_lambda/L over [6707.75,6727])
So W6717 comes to -0.088 mag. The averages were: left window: 20.9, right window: 20.4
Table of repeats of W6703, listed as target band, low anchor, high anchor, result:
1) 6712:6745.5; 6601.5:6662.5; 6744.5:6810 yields -2.57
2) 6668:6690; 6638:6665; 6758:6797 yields -1.50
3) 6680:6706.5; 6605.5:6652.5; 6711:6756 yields -0.24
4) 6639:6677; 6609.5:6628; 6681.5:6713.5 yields -0.58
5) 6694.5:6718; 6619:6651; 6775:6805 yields -0.44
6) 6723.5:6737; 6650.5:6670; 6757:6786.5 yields -1.24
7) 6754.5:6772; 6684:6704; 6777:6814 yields 1.22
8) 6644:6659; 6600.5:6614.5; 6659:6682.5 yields 1.44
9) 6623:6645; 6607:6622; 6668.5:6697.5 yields -0.52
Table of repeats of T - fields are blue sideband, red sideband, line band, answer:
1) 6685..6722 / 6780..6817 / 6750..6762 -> 1.3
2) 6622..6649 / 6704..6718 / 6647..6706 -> 0.5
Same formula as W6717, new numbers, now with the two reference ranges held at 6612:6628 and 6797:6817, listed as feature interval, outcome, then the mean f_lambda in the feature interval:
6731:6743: -0.10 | 21.8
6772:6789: -0.12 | 21.9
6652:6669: -0.06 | 21.2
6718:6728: -0.12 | 22.2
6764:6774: -0.09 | 21.4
